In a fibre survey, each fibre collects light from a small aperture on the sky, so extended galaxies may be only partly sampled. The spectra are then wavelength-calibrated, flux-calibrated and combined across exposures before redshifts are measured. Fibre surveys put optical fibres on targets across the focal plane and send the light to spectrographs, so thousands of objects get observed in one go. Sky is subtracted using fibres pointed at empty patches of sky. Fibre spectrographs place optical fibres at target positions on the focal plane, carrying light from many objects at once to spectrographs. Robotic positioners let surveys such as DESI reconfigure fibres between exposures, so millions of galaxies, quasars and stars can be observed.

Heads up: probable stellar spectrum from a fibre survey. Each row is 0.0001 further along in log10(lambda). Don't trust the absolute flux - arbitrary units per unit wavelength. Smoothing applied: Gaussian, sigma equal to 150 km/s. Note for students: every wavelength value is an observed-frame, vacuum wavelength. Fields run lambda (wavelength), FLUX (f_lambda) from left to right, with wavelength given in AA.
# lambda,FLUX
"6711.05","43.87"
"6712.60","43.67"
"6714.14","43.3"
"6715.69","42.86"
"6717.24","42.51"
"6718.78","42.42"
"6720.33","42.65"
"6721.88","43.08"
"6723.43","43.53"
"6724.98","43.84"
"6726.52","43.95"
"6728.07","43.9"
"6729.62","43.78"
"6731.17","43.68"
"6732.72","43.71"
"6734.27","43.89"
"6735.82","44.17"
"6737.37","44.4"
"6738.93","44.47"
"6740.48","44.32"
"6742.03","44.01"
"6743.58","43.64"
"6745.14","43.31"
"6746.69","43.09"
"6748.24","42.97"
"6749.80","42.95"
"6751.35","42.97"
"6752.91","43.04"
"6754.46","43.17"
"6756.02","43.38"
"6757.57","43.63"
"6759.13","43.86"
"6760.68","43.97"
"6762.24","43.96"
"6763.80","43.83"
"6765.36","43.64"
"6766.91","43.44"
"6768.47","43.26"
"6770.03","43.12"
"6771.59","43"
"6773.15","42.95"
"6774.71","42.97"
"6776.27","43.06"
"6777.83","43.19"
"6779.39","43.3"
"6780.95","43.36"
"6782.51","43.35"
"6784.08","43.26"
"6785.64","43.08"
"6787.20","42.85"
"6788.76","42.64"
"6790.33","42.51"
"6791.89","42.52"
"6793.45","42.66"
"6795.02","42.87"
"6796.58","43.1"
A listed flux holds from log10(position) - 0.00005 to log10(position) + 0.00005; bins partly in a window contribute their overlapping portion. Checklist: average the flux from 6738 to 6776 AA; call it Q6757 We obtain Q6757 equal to 43.4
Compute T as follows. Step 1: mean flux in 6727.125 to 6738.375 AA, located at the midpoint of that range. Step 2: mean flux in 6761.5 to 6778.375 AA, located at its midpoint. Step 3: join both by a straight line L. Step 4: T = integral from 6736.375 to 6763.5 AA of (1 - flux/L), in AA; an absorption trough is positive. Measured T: 0.0 AA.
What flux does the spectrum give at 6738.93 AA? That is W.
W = 44.47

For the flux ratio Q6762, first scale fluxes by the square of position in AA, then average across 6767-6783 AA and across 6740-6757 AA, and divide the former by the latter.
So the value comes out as 1.00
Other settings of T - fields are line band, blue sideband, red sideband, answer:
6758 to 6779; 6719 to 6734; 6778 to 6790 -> -0.10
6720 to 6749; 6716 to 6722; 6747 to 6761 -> -0.54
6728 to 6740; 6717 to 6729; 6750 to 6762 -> -0.19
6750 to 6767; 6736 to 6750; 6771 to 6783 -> -0.02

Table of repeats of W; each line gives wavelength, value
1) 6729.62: 43.78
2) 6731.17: 43.68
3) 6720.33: 42.65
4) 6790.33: 42.51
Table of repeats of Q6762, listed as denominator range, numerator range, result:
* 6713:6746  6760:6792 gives 1.00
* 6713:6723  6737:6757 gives 1.02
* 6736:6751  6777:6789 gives 1.00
